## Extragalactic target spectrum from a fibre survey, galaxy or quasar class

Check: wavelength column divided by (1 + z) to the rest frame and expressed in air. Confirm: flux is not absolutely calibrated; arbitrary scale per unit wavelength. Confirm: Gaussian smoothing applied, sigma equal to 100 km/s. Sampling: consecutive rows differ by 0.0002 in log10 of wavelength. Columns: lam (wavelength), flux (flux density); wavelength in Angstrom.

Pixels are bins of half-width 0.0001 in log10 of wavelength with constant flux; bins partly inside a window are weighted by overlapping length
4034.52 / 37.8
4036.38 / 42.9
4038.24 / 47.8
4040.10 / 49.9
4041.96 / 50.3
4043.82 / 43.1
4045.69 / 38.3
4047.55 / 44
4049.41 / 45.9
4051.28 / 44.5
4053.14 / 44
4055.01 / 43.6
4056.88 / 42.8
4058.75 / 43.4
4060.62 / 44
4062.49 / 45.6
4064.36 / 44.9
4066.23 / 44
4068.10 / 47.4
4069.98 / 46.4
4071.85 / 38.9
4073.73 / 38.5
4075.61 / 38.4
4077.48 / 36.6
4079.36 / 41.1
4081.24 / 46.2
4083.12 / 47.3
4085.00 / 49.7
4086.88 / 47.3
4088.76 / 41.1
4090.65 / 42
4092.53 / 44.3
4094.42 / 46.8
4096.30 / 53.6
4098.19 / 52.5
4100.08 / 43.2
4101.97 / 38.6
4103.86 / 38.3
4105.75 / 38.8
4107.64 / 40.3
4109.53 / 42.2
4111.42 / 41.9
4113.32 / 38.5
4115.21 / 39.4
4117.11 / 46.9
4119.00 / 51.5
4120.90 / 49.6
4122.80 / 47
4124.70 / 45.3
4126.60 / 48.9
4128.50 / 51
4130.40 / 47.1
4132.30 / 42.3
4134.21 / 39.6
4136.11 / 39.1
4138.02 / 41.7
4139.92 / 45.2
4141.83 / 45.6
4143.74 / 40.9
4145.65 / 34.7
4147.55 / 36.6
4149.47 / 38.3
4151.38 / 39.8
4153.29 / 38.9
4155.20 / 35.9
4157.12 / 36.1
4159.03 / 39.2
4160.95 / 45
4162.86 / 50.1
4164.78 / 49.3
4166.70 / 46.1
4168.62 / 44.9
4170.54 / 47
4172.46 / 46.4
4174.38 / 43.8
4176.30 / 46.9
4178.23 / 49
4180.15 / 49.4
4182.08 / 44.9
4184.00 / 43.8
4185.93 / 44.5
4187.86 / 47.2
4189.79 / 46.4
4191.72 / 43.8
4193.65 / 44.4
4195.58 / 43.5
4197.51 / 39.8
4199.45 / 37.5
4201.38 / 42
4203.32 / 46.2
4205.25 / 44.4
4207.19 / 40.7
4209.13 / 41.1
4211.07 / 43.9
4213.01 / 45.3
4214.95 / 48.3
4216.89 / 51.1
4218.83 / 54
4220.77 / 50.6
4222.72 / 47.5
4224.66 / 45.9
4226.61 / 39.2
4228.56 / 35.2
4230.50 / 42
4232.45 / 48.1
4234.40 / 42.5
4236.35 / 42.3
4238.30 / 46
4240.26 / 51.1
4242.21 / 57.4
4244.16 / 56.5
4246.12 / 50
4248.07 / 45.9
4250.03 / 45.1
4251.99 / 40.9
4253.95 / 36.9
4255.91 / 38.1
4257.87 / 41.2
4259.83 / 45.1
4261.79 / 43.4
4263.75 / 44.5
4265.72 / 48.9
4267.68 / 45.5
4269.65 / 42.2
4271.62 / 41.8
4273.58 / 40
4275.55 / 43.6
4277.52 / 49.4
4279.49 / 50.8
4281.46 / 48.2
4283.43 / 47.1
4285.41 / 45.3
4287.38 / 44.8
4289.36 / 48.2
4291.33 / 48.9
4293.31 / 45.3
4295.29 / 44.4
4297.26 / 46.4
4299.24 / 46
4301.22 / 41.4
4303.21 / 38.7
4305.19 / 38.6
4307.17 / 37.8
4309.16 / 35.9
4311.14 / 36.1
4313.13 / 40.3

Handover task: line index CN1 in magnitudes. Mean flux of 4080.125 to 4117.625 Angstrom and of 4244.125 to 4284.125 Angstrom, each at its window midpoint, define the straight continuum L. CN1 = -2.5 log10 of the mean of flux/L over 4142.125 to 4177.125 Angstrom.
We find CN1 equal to 0.05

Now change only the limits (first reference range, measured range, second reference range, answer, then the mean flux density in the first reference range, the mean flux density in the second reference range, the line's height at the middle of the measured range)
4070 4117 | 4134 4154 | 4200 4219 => 0.10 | 42.9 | 45.2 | 43.9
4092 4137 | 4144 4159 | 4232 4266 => 0.19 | 44.5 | 45.7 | 44.8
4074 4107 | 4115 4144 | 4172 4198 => -0.02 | 43.7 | 45.4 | 44.4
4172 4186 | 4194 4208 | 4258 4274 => 0.09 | 46.2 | 43.9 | 45.6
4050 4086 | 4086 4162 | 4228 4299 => 0.03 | 43.6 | 45.4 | 44.1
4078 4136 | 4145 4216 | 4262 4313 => 0.02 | 44.6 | 43.9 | 44.3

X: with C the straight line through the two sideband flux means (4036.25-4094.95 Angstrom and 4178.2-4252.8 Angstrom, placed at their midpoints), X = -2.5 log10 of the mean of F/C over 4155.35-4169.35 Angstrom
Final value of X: 0.03 mag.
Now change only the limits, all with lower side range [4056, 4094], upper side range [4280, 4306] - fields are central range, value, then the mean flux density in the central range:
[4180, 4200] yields 0.01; 44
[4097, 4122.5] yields 0.01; 43.4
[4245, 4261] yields 0.04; 43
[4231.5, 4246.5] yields -0.11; 49.2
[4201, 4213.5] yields 0.03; 43.3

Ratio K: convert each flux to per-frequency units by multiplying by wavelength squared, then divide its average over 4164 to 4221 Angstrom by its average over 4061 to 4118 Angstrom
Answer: 1.1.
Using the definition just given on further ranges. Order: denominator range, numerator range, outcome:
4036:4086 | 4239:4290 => 1.15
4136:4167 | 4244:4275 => 1.12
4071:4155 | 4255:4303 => 1.13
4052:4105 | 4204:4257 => 1.12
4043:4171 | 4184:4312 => 1.10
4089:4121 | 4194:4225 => 1.08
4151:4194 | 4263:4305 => 1.07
